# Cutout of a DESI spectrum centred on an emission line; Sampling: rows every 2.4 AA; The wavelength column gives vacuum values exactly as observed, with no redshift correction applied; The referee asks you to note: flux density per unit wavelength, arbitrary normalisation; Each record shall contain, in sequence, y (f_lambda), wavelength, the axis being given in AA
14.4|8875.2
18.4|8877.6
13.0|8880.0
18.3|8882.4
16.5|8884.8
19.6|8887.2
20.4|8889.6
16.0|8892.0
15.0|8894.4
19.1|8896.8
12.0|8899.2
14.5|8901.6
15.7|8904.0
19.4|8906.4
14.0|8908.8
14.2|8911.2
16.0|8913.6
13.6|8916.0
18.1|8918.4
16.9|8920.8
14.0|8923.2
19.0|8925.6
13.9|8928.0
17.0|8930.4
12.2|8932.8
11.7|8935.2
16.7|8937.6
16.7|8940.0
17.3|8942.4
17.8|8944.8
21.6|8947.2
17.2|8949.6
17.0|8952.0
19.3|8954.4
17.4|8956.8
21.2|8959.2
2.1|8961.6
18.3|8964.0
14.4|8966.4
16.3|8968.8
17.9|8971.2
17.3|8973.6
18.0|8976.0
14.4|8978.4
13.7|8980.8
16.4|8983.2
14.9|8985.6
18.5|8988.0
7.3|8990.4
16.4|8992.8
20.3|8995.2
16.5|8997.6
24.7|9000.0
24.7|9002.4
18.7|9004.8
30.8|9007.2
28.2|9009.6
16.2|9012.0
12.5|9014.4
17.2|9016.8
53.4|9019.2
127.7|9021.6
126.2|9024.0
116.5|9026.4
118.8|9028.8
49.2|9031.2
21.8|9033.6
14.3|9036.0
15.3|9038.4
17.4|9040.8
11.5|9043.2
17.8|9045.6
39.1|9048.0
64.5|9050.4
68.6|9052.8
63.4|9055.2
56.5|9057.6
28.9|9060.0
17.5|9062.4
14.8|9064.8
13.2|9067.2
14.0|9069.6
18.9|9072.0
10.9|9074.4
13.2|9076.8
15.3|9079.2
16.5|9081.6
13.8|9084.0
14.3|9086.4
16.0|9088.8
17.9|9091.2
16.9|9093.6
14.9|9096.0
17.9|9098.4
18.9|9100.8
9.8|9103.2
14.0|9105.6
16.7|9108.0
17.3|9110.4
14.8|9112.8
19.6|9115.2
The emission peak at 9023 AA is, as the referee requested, Halpha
